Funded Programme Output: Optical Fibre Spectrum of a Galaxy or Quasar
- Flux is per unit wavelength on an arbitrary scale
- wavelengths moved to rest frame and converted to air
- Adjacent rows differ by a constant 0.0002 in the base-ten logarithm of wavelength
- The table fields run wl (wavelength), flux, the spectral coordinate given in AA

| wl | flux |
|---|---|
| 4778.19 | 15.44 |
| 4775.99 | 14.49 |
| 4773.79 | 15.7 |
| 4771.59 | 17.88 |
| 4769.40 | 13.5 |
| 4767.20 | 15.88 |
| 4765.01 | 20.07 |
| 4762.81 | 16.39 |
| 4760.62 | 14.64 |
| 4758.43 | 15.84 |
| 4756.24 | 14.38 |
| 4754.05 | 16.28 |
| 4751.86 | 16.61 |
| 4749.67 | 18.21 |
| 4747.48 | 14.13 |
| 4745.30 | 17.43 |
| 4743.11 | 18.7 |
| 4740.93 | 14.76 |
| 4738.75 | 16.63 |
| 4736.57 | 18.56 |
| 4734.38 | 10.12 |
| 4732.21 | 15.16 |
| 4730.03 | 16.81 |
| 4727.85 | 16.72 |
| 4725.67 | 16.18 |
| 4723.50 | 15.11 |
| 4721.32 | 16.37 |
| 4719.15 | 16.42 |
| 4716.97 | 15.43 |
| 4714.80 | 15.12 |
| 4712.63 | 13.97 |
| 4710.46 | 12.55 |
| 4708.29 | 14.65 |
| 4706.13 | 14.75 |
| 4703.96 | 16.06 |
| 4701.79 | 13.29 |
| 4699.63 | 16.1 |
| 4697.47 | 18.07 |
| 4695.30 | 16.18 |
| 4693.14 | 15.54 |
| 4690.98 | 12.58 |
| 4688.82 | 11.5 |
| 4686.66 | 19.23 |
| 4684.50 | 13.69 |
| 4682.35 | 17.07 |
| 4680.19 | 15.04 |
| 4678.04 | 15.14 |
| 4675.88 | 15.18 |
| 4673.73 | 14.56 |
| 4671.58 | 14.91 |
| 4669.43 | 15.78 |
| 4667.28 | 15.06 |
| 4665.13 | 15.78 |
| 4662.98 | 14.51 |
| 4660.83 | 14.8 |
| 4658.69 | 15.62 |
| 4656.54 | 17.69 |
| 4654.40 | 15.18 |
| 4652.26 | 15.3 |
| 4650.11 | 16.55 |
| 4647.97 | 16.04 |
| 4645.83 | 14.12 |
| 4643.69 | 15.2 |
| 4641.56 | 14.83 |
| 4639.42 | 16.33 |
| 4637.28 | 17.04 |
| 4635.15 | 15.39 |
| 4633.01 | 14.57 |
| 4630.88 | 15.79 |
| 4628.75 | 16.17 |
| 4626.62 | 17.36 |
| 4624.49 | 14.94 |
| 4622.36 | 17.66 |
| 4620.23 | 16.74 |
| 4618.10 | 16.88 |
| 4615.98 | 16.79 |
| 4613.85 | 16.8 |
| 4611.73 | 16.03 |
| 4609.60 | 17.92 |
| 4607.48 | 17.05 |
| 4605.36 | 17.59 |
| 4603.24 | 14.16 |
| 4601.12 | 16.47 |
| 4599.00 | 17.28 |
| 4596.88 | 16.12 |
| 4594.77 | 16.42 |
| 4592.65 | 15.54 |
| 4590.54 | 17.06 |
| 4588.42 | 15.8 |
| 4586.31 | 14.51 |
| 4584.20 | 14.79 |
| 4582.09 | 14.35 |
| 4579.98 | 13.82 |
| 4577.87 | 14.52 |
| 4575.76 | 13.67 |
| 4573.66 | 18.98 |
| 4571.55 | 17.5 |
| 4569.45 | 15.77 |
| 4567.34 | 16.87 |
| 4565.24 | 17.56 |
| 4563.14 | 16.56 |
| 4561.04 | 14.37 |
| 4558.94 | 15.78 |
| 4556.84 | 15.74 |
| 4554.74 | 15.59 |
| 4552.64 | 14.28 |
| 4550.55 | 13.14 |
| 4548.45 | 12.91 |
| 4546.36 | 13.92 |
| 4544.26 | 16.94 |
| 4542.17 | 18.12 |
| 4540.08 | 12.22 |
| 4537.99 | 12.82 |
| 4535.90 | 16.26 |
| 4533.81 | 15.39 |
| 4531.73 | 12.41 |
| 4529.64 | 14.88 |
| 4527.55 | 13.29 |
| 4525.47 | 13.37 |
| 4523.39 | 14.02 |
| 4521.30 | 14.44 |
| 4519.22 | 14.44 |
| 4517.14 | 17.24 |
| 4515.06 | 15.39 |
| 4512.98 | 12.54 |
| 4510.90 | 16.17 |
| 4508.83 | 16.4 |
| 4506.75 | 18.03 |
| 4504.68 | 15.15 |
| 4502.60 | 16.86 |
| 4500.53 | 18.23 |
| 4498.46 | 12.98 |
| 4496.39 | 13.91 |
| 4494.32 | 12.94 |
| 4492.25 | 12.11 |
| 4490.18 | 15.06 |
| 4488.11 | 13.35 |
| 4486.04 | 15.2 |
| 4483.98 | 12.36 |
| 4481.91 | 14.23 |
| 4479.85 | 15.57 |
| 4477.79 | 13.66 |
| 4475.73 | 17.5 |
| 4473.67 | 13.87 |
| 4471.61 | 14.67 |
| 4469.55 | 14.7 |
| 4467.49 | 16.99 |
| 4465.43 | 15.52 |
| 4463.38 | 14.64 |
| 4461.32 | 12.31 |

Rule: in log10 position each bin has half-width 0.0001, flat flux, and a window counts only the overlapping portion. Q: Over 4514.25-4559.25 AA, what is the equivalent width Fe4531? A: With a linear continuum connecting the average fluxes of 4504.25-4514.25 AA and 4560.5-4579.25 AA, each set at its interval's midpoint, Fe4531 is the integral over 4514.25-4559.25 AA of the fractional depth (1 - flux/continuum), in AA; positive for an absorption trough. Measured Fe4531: 3.6 AA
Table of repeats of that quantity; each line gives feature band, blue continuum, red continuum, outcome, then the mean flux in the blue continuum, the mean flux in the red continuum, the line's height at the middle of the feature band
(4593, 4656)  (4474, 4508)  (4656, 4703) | -4.18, 14.8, 15.3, 15.2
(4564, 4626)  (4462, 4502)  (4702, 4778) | -4.55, 14.6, 15.7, 15.1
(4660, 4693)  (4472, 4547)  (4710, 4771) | 1.13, 14.8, 15.8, 15.5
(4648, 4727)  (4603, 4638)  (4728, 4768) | 4.76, 16.5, 16.2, 16.3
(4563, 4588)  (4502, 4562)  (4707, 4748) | -1.14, 14.9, 15.5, 15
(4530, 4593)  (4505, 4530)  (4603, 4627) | 2.23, 15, 16.7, 15.8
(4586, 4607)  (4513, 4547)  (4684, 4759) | -1.73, 14.6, 15.5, 14.9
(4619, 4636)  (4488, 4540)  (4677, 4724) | -1.26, 14.7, 15.2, 15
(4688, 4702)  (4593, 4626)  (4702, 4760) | 0.87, 16.6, 15.6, 15.9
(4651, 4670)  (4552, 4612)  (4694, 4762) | 0.32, 15.9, 15.7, 15.8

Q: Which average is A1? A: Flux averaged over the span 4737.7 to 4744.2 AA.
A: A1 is 16.7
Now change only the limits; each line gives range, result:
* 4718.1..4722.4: 16.4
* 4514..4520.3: 15.7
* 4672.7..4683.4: 15.4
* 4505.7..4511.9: 16.9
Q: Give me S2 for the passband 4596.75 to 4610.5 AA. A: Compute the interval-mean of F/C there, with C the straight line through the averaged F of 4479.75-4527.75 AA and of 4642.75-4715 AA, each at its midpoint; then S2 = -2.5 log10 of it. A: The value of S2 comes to -0.12 mag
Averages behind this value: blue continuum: 14.7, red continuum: 15.2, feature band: 16.7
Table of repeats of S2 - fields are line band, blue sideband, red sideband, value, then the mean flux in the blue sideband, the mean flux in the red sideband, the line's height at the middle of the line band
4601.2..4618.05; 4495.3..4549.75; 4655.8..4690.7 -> -0.10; 14.9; 15.3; 15.1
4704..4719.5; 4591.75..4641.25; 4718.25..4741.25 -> 0.08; 16.4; 15.7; 15.8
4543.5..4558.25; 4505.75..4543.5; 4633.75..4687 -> 0.03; 14.9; 15.5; 15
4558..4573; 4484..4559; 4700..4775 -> -0.10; 14.7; 15.7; 14.9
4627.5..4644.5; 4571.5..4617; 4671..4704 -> 0.00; 16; 15.2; 15.7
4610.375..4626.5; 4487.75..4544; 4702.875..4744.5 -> -0.10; 14.8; 15.5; 15.1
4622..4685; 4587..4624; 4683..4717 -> 0.01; 16.6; 14.9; 15.7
